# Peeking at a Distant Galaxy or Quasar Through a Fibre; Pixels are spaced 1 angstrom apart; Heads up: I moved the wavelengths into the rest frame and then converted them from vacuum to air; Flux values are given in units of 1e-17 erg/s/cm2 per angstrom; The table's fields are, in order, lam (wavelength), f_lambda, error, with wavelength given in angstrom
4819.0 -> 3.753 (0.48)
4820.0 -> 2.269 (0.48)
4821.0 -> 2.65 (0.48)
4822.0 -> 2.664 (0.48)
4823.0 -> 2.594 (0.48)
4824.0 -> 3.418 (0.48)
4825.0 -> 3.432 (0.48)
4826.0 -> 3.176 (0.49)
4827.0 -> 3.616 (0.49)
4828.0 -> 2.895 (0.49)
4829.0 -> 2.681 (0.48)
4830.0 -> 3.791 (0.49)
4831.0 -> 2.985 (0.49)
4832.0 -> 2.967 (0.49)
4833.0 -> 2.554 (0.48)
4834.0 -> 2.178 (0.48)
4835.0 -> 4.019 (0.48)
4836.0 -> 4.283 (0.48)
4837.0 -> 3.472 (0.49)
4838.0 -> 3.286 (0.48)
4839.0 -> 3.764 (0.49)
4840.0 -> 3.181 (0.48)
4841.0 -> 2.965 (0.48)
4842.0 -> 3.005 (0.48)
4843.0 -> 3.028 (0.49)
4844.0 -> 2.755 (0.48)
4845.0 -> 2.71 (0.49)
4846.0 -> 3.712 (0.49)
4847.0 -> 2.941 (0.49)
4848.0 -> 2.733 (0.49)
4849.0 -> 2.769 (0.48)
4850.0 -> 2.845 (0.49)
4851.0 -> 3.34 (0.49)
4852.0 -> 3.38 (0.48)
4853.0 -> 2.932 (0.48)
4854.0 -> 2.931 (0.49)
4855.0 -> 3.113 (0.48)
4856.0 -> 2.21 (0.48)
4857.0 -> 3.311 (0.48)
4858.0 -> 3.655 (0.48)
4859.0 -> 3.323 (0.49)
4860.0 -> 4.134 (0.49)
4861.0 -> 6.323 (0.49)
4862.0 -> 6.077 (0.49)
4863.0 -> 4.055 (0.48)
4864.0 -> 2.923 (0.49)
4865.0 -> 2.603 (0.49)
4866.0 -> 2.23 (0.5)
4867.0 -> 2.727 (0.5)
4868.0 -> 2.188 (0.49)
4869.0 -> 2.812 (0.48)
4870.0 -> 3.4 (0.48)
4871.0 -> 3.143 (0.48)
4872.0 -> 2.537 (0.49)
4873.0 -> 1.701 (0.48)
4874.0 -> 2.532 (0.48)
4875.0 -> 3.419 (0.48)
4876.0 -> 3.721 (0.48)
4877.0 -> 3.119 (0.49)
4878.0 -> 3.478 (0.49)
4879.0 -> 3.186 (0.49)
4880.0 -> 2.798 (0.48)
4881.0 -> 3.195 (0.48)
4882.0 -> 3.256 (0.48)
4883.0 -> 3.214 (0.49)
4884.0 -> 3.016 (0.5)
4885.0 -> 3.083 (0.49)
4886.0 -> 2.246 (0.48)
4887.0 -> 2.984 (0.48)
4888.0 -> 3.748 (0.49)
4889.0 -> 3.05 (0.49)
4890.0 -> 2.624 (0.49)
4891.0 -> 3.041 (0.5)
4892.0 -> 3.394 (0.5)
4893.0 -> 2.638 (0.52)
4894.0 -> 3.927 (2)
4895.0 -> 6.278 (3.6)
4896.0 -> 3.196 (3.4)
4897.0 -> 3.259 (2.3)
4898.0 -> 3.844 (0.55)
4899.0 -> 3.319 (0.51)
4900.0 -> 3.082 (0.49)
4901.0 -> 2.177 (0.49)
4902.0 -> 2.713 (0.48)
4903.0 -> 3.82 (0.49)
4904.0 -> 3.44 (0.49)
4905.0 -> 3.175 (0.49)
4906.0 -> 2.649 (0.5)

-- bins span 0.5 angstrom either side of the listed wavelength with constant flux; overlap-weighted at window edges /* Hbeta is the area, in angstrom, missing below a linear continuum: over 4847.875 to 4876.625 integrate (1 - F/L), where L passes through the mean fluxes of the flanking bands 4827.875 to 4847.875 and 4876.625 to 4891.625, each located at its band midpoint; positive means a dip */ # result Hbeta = -1.0 angstrom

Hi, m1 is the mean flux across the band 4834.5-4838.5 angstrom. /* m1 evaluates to 3.76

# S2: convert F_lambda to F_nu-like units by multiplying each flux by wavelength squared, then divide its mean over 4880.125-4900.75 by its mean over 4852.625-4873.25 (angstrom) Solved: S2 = 1.02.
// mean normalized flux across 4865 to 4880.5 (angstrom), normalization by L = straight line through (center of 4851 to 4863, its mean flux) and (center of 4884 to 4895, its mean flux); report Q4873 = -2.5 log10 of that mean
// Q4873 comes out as 0.22 mag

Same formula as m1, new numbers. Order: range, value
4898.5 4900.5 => 3.2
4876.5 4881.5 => 3.16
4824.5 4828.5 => 3.28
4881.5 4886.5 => 2.96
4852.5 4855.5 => 2.99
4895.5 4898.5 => 3.43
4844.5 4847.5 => 3.12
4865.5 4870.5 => 2.67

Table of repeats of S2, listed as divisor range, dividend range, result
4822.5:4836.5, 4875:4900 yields 1.07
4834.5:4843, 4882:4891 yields 0.89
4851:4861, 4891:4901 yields 1.07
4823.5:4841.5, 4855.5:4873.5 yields 1.02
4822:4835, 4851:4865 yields 1.22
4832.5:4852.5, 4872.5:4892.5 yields 0.98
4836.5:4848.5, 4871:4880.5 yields 0.96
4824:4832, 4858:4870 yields 1.13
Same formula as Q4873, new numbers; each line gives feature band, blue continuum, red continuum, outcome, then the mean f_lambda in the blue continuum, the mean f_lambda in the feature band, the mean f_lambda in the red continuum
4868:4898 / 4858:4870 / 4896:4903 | 0.05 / 3.58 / 3.17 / 3.13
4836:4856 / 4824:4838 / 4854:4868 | 0.09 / 3.24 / 3.11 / 3.52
